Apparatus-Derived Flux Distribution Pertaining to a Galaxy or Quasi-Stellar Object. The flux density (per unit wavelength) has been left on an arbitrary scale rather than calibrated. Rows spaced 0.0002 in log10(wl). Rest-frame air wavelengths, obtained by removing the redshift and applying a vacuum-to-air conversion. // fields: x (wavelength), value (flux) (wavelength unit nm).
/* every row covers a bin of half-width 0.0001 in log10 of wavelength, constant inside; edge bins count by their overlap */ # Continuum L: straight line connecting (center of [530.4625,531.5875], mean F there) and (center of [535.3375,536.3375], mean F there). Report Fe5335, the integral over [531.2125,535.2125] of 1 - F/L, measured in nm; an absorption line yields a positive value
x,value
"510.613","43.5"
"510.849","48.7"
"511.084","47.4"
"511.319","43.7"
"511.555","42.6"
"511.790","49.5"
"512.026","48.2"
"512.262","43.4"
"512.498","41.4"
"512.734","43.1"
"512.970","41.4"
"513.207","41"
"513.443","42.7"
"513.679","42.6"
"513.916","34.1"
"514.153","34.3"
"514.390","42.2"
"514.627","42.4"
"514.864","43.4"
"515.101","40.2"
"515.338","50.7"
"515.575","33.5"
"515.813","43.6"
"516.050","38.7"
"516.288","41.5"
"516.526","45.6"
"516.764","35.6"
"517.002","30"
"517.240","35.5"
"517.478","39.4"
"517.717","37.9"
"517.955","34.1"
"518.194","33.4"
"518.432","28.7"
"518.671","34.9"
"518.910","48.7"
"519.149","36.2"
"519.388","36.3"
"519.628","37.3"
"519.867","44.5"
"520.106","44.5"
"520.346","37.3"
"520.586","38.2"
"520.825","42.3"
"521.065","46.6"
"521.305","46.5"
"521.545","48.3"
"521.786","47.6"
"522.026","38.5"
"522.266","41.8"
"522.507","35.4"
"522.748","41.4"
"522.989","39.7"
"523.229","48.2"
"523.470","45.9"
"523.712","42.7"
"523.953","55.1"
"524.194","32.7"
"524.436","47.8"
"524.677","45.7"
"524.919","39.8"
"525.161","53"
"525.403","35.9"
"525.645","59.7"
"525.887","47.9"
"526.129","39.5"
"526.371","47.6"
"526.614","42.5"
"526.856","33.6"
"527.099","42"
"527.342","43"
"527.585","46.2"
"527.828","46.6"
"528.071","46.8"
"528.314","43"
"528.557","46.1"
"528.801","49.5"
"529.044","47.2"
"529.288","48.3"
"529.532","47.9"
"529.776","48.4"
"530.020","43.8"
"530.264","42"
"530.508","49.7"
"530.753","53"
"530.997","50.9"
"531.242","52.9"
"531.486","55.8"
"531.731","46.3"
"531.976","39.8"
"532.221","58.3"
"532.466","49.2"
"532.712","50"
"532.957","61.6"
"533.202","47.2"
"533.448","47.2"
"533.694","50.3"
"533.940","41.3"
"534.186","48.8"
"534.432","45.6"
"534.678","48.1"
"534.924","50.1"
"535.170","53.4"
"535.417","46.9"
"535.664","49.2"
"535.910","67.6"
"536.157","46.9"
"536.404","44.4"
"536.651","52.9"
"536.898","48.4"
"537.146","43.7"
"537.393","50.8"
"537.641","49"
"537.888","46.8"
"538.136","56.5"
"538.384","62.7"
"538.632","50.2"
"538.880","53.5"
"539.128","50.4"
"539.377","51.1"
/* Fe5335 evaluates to 0.22 nm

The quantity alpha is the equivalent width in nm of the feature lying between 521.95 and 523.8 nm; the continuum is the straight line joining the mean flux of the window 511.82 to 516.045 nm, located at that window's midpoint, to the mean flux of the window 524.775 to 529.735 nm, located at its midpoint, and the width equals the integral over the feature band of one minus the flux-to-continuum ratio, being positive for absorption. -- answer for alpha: 0.10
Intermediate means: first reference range 41.7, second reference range 45.4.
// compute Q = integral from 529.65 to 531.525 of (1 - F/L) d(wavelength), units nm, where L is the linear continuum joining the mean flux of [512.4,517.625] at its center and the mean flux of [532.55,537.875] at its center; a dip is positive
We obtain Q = -0.07 nm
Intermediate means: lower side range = 40.1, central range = 49.3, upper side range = 49.6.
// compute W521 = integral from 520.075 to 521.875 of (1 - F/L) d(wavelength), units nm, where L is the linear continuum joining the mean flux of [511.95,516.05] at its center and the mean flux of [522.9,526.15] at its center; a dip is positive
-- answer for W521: 0.014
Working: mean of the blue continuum 41.5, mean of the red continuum 45.5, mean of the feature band 43.8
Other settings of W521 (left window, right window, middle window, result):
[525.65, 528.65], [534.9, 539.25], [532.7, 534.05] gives -0.026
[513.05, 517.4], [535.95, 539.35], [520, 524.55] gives 0.018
